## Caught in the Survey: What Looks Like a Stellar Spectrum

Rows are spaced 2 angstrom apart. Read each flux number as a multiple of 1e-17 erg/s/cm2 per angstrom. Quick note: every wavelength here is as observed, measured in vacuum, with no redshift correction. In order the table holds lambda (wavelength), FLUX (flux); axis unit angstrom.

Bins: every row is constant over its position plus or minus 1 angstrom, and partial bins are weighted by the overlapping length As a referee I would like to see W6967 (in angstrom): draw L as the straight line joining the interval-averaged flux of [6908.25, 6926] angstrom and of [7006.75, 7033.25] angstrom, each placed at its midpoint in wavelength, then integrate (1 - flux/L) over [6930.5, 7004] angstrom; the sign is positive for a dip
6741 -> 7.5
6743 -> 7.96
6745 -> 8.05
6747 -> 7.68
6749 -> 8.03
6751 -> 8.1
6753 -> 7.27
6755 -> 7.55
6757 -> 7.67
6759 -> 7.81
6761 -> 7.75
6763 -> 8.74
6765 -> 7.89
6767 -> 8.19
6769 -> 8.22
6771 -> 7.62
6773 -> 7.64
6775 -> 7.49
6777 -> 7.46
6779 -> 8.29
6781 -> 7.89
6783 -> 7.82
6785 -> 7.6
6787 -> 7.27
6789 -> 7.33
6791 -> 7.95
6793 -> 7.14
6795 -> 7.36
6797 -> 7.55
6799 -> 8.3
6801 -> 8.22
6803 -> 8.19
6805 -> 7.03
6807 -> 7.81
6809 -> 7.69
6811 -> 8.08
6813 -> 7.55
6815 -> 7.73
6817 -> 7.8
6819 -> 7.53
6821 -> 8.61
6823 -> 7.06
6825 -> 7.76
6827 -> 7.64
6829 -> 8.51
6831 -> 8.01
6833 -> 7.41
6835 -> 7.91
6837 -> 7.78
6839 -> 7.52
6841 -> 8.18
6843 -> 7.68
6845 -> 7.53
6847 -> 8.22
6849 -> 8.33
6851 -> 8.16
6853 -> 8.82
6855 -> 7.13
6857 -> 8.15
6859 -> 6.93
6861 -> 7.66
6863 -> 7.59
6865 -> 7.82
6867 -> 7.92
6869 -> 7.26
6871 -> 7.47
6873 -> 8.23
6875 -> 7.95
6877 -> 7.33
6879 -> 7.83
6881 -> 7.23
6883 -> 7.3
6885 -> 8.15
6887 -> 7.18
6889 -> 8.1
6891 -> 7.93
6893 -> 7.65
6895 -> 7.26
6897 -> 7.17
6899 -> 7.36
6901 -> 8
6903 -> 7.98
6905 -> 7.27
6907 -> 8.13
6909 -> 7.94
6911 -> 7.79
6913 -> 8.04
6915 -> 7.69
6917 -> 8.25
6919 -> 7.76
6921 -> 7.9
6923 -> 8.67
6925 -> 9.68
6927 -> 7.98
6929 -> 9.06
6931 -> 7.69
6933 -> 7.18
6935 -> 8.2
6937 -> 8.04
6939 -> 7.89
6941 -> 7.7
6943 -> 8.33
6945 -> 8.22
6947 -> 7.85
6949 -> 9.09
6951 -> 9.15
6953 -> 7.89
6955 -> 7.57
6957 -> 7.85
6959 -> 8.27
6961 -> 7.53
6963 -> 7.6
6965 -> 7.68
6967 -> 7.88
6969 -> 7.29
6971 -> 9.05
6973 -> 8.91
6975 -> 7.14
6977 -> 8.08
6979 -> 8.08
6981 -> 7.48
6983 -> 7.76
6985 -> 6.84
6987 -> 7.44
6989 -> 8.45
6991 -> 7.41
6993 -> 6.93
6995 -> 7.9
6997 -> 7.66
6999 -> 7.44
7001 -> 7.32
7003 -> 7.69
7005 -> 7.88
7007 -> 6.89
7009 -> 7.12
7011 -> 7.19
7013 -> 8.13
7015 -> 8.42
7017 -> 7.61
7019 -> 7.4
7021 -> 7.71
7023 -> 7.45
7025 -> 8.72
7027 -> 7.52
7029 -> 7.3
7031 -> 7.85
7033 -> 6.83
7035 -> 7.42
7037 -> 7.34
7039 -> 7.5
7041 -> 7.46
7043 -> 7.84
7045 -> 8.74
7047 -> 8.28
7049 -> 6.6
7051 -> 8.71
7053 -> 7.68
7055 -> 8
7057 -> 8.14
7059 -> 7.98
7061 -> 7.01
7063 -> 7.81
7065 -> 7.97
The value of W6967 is 0.6 angstrom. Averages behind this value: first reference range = 8.19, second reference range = 7.62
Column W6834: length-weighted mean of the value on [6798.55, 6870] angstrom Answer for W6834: 7.82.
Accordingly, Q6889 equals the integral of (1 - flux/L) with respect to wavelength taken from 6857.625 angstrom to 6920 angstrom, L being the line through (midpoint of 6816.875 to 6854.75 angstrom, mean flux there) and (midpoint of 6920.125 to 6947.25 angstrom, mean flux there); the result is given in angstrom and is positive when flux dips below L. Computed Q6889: 2.9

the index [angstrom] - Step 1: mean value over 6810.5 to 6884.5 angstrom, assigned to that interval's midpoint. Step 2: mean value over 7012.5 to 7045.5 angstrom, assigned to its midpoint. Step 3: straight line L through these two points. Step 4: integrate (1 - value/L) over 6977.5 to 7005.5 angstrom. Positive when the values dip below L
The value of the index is 0.4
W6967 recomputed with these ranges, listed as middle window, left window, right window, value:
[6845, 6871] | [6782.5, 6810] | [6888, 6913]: -0.36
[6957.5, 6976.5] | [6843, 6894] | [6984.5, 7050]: -0.71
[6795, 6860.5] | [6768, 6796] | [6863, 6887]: -1.52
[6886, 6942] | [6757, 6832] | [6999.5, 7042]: -1.75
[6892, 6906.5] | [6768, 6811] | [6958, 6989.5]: 0.44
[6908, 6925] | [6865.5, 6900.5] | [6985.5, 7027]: -1.08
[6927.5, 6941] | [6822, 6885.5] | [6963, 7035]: -0.49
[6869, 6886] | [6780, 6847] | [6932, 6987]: 0.37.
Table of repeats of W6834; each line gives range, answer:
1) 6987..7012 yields 7.49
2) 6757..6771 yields 8.04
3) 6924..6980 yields 8.1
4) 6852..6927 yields 7.8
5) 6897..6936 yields 8.01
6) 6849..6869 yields 7.8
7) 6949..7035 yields 7.73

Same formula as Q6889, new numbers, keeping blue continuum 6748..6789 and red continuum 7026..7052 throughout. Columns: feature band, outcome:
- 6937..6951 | -1.0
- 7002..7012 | 0.4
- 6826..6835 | -0.1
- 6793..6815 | 0.1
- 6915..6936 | -1.4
